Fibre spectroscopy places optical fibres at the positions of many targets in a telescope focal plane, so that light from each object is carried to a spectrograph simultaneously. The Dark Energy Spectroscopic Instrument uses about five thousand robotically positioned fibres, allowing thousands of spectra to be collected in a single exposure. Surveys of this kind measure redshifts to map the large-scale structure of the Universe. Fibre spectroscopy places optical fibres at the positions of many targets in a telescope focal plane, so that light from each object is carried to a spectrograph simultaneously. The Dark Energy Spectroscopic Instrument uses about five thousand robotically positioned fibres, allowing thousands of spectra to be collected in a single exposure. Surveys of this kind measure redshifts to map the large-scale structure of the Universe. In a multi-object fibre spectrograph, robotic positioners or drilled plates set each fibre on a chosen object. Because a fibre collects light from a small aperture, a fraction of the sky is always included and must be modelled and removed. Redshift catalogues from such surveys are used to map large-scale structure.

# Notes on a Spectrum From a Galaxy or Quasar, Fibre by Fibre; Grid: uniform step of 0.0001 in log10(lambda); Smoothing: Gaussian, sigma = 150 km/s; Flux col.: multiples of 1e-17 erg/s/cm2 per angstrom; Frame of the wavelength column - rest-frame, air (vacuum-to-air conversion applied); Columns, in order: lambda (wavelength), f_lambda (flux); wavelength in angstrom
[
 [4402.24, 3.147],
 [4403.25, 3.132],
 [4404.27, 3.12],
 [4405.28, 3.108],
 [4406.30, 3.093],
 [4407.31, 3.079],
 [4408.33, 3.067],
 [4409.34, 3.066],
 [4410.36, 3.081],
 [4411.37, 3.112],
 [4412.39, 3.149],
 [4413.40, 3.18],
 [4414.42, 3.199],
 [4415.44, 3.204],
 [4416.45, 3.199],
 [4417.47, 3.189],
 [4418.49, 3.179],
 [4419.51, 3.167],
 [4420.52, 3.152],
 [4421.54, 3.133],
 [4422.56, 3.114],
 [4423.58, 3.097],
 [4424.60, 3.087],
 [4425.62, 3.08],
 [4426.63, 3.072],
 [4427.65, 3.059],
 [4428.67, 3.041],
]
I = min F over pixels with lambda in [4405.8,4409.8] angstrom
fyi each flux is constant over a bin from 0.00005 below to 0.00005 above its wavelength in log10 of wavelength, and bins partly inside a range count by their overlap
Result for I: 3.066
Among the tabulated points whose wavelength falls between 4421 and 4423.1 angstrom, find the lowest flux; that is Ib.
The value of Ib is 3.114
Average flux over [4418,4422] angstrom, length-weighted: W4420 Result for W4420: 3.16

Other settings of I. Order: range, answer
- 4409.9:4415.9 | 3.081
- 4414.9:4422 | 3.133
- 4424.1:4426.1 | 3.08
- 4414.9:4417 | 3.199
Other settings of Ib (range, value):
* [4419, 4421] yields 3.152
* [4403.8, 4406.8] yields 3.093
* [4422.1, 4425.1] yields 3.087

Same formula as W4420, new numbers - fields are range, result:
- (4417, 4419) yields 3.18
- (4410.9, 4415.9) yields 3.17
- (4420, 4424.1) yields 3.12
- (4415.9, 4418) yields 3.2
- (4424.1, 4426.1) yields 3.08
